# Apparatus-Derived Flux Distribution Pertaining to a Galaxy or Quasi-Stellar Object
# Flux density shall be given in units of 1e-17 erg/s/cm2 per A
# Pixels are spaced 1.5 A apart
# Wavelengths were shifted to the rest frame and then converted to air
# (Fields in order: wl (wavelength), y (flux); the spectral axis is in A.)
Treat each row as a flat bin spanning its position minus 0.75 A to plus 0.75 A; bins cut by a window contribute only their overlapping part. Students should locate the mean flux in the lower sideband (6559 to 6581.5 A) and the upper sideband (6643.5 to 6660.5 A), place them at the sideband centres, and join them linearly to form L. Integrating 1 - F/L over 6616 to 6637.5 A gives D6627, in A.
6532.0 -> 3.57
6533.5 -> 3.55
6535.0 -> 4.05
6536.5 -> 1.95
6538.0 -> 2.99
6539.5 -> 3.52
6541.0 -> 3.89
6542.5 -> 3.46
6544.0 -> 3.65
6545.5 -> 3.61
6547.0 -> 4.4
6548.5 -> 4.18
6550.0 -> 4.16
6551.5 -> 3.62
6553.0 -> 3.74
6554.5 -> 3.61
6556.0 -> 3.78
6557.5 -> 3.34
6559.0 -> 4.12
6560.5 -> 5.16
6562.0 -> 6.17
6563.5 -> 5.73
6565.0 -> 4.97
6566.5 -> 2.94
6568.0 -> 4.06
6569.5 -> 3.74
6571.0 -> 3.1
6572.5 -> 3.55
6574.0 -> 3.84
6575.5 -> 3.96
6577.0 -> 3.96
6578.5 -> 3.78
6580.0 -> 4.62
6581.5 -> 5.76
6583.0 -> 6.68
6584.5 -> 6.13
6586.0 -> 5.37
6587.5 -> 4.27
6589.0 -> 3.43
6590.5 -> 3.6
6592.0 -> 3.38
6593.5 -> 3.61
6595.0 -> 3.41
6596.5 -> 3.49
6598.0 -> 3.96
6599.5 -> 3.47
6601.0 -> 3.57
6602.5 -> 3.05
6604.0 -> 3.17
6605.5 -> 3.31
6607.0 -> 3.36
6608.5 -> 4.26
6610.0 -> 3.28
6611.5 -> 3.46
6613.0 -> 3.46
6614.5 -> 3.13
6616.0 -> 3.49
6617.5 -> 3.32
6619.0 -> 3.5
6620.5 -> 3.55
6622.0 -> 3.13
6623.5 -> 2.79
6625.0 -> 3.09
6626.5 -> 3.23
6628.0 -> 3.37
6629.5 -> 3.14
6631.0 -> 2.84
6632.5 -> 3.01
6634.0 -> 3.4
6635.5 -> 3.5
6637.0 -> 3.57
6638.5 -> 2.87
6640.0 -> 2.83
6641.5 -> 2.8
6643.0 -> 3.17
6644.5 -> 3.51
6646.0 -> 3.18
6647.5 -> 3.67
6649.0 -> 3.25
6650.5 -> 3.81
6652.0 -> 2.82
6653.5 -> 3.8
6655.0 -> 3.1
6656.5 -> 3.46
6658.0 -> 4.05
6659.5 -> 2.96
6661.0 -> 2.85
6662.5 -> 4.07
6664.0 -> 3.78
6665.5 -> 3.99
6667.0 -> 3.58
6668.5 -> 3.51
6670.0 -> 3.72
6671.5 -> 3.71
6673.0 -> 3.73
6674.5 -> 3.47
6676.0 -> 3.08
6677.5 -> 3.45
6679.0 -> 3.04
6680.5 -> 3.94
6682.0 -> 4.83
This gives 2.5 A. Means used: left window 4.3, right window 3.41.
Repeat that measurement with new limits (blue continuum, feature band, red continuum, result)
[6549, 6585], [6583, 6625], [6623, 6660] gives 1.6 A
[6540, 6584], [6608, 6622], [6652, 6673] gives 1.5 A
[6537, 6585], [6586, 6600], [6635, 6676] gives 0.7 A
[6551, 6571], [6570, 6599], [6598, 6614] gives -2.9 A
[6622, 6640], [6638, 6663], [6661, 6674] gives 1.0 A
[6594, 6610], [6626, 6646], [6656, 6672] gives 2.2 A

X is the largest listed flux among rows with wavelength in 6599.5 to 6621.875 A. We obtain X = 4.26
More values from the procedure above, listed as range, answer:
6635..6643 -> 3.57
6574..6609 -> 6.68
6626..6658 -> 4.05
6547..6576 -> 6.17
